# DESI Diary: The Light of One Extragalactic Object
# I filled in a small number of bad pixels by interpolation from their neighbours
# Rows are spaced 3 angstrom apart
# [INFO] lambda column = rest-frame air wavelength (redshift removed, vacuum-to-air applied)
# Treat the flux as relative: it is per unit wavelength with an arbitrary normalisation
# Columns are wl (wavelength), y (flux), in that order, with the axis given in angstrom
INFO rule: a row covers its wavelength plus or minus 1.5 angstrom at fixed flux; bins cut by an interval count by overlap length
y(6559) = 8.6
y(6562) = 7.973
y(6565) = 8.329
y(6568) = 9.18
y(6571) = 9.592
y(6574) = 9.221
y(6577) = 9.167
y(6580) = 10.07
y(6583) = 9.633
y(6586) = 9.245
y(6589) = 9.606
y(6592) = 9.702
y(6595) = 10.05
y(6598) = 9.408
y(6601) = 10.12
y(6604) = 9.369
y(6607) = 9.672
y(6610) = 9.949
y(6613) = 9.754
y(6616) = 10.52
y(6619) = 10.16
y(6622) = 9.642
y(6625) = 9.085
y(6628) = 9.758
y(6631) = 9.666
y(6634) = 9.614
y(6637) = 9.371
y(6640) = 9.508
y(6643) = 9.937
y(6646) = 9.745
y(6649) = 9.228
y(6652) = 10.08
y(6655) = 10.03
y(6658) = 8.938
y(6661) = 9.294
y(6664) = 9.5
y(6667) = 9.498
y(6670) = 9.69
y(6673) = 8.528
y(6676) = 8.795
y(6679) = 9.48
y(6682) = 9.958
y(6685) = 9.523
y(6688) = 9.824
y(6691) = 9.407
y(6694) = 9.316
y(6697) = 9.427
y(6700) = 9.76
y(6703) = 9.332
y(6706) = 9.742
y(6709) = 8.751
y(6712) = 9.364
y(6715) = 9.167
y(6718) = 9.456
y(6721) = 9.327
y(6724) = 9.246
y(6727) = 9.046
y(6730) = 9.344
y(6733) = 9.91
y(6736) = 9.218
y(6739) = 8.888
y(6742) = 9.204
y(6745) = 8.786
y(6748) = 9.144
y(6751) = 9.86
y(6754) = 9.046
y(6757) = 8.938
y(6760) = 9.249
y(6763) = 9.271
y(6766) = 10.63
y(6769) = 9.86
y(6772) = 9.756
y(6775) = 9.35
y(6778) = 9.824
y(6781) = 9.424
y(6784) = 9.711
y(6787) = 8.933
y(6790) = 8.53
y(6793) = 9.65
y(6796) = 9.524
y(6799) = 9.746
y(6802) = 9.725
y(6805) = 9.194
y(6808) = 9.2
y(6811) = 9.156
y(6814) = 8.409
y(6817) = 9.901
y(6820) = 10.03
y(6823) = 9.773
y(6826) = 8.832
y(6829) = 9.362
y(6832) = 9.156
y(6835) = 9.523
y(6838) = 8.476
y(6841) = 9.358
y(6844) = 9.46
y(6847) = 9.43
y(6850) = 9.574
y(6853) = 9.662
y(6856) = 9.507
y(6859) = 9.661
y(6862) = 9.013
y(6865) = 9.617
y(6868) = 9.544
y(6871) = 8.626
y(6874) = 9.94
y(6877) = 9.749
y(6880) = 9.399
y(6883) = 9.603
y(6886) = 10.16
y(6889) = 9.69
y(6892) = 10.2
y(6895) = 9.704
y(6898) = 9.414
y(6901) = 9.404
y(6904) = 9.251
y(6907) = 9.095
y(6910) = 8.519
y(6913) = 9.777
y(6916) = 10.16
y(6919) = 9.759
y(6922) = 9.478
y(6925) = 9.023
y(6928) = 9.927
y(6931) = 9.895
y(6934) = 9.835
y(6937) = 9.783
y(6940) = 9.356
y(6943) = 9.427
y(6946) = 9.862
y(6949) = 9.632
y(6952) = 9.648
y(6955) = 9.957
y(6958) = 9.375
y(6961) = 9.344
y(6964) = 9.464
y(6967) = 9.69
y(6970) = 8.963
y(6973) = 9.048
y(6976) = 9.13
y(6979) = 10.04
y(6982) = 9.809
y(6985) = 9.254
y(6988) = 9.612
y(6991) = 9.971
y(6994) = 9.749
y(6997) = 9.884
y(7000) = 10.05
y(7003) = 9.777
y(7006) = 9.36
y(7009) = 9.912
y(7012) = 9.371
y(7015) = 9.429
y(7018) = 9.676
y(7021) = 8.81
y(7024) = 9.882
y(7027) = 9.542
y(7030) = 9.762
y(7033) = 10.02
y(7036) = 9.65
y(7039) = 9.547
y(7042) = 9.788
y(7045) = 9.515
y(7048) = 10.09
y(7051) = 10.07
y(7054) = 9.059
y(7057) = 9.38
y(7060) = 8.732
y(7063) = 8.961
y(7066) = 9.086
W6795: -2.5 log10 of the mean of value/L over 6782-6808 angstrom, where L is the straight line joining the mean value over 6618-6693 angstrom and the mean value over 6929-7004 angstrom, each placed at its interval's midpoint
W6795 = 0.02 mag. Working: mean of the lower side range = 9.52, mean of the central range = 9.37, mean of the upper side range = 9.62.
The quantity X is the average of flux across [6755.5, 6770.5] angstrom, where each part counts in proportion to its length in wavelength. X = 9.59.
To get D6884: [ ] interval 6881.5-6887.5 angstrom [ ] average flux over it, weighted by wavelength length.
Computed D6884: 9.88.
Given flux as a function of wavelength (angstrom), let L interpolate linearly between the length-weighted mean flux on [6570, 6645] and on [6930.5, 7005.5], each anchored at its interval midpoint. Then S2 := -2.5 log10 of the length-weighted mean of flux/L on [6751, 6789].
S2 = 0.017 mag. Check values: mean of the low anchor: 9.67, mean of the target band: 9.5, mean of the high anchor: 9.62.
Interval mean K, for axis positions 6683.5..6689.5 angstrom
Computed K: 9.67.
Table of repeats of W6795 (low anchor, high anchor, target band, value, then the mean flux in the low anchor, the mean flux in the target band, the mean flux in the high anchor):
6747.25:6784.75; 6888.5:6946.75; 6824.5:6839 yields 0.05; 9.55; 9.09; 9.57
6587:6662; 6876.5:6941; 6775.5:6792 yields 0.04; 9.69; 9.3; 9.6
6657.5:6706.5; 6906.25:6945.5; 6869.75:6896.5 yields -0.02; 9.42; 9.68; 9.56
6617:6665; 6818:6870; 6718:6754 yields 0.03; 9.61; 9.27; 9.41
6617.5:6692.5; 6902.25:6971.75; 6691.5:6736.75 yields 0.02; 9.53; 9.36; 9.53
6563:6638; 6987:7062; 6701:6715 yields 0.03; 9.59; 9.3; 9.62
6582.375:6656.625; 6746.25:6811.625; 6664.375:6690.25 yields 0.02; 9.71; 9.42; 9.44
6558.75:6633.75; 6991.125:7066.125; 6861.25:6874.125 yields 0.03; 9.52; 9.3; 9.58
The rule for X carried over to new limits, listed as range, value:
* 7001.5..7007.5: 9.57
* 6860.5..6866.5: 9.31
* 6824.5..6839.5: 9.07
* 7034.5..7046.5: 9.63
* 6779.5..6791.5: 9.15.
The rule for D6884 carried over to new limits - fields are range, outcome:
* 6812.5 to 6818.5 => 9.16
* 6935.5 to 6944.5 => 9.52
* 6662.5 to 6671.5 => 9.56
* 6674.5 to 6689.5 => 9.52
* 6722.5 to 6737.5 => 9.35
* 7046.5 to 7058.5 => 9.65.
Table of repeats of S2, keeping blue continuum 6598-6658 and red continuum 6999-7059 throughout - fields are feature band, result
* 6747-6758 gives 0.05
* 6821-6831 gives 0.04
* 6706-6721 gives 0.05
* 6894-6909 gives 0.04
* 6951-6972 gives 0.02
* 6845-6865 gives 0.02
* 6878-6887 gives 0.00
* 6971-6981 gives 0.03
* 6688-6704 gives 0.02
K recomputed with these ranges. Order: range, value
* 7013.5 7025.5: 9.45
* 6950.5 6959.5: 9.66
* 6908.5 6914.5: 9.15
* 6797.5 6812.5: 9.4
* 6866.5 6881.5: 9.45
